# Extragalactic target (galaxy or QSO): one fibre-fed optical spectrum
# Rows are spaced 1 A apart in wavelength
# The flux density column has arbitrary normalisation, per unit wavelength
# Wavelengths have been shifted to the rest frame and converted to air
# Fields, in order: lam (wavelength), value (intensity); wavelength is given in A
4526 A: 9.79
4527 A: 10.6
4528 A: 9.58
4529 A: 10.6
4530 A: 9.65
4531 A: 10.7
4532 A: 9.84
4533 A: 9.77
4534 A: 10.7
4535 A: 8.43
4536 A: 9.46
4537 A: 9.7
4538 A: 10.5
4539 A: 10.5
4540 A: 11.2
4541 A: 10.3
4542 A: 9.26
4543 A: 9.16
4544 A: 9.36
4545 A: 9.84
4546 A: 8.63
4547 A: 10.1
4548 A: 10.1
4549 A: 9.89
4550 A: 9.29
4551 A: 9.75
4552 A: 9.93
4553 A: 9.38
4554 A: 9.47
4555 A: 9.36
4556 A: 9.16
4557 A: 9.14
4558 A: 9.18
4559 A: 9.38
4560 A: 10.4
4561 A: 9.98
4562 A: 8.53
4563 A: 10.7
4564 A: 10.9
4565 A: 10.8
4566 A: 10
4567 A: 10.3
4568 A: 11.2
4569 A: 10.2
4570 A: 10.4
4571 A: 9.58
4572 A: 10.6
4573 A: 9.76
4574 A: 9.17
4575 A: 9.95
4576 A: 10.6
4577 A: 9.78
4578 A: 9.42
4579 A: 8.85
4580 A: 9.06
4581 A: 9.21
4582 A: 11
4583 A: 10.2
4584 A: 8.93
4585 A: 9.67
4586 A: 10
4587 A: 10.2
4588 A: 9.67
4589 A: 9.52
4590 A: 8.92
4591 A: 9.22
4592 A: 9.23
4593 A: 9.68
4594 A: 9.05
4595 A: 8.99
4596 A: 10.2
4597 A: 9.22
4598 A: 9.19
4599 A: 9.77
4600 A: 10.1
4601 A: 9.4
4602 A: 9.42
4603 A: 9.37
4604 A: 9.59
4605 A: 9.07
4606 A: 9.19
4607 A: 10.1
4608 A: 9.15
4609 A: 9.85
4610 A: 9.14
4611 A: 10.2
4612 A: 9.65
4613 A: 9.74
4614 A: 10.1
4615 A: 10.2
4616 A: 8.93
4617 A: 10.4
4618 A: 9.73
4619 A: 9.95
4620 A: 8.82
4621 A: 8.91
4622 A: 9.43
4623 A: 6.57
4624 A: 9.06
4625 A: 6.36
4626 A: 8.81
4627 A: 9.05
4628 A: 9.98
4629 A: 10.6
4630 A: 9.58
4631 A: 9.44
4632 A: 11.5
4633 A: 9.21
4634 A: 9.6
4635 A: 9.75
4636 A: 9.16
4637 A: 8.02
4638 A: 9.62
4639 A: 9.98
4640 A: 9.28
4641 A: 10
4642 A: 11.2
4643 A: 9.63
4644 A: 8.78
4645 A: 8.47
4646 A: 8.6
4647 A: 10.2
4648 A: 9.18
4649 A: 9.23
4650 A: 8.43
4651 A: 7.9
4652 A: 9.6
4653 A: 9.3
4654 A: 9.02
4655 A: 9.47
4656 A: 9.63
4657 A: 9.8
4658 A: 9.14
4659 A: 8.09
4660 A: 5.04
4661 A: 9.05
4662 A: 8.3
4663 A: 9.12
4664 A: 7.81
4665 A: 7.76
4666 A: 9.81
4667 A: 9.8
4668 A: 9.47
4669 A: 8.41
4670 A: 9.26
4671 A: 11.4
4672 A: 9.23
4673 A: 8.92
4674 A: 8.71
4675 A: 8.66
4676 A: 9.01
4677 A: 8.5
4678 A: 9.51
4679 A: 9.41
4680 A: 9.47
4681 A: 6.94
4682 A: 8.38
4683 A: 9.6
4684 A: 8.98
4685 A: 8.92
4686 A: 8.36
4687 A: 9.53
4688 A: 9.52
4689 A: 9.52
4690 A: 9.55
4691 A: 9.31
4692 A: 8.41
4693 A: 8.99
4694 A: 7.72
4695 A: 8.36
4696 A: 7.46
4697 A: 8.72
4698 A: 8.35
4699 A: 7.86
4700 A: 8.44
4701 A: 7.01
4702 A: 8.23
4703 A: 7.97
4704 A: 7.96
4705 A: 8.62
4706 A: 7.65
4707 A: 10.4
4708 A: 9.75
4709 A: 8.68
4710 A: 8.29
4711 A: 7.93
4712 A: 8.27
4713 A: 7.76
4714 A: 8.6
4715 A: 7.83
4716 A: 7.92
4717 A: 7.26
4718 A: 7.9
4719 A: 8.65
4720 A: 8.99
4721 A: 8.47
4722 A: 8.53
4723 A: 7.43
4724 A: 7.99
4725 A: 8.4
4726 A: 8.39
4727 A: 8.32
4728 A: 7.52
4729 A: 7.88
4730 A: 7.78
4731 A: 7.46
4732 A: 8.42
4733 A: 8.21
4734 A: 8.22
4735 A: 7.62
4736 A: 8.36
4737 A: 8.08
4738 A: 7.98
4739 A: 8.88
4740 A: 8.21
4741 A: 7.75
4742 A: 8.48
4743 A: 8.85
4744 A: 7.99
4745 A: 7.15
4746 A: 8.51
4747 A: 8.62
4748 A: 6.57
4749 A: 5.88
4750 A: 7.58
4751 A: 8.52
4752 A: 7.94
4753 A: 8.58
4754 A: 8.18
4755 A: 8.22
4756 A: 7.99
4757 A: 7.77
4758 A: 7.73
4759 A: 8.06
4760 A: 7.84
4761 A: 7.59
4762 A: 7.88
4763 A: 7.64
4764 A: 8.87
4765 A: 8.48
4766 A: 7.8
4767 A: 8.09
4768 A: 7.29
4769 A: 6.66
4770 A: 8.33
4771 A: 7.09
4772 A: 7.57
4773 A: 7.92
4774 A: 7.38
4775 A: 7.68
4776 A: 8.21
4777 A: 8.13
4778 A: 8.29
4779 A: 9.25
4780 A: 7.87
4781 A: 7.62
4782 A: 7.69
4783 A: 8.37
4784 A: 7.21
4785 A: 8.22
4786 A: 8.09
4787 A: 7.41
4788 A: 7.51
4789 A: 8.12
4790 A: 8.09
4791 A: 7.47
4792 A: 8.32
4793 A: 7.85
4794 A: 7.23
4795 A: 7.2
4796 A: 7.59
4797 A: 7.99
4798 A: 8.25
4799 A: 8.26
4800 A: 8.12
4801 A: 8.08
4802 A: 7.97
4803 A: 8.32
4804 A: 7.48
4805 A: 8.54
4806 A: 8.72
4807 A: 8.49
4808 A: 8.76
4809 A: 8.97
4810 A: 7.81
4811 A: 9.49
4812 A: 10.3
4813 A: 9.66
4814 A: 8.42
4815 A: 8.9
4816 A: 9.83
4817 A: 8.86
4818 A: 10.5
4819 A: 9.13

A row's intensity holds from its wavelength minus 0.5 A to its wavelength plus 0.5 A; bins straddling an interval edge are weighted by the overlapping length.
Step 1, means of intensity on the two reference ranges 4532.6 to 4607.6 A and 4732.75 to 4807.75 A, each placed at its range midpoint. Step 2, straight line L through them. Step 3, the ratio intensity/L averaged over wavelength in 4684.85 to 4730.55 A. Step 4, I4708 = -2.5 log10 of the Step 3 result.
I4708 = 0.02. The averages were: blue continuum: 9.72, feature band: 8.37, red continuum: 7.95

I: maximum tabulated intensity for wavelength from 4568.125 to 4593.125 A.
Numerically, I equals 11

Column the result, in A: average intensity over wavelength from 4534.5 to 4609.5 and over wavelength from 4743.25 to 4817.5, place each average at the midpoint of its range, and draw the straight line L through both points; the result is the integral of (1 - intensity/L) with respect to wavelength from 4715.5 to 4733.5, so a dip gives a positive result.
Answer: 0.9 A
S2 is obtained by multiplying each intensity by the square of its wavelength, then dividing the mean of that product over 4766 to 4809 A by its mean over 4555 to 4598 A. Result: 0.89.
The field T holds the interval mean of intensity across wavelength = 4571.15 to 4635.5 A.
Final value 9.52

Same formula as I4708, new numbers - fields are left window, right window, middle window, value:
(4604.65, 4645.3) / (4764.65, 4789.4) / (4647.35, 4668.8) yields 0.033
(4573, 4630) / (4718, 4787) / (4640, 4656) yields -0.032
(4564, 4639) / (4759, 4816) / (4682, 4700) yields 0.014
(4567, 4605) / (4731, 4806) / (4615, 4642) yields -0.009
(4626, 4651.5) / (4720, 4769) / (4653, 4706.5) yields 0.019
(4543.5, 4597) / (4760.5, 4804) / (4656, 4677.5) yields 0.005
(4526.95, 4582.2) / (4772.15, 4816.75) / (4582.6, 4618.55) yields -0.005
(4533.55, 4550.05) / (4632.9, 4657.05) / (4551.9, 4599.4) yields -0.010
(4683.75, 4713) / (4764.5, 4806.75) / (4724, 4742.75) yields 0.024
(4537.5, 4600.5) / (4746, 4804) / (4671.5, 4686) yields -0.013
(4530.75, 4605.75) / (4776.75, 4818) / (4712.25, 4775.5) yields 0.087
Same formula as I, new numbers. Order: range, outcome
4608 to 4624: 10.4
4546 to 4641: 11.5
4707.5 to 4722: 9.75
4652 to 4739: 11.4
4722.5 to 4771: 8.88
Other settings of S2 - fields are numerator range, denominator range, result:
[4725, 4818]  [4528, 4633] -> 0.91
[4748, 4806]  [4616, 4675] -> 0.91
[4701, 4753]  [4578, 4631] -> 0.91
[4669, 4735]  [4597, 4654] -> 0.94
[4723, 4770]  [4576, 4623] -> 0.89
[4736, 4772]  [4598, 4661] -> 0.90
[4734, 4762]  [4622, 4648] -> 0.90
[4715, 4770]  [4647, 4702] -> 0.93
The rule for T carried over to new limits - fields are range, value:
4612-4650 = 9.37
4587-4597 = 9.42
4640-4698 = 8.96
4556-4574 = 10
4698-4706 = 8.01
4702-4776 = 8.04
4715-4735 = 8.07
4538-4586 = 9.83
